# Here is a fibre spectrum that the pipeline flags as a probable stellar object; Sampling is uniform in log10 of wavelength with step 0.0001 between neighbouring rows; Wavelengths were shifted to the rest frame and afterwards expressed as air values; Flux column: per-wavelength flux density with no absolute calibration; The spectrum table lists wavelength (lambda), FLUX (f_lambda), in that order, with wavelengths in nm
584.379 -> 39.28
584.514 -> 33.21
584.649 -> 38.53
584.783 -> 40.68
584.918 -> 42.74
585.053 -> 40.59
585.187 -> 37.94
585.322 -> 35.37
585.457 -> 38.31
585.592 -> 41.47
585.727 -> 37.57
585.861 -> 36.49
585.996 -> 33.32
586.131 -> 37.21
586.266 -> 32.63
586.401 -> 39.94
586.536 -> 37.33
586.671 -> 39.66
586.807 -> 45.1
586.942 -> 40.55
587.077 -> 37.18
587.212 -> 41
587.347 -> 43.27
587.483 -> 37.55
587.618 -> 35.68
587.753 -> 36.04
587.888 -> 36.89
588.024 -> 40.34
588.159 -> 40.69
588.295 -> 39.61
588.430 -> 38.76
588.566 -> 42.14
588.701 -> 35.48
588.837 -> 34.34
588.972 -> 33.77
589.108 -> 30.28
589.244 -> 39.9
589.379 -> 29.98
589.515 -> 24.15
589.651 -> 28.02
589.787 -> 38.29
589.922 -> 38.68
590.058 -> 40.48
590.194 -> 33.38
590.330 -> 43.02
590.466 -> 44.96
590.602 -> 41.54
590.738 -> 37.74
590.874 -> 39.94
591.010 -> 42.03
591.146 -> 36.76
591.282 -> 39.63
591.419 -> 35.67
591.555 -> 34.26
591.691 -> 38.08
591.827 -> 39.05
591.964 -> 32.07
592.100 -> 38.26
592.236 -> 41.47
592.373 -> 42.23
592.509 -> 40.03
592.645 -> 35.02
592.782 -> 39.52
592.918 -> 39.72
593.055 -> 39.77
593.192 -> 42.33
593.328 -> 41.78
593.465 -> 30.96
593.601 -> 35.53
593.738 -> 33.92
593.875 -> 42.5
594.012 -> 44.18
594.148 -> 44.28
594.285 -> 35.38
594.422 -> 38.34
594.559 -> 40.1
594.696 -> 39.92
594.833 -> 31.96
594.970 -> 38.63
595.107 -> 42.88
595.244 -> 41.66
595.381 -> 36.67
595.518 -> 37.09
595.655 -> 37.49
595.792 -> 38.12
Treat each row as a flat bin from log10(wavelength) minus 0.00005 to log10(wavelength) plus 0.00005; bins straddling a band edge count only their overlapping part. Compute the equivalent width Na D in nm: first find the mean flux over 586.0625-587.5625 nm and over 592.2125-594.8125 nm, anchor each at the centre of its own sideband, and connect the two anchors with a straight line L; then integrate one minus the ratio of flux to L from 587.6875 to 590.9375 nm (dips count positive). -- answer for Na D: 0.178 nm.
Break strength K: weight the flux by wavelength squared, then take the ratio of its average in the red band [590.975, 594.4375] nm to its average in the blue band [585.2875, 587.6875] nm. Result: 1.03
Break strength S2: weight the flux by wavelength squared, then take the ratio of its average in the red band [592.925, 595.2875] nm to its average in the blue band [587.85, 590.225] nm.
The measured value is 1.11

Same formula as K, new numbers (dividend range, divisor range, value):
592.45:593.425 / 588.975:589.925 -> 1.23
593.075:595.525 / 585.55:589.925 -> 1.07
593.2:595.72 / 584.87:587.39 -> 1.02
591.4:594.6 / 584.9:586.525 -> 1.05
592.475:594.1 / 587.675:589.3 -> 1.06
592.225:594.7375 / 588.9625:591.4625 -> 1.08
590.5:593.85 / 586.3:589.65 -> 1.04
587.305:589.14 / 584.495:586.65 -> 1.00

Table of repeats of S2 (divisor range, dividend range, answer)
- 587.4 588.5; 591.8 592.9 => 1.02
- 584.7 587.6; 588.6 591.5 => 0.96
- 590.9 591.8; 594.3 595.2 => 1.03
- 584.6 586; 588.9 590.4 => 0.91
